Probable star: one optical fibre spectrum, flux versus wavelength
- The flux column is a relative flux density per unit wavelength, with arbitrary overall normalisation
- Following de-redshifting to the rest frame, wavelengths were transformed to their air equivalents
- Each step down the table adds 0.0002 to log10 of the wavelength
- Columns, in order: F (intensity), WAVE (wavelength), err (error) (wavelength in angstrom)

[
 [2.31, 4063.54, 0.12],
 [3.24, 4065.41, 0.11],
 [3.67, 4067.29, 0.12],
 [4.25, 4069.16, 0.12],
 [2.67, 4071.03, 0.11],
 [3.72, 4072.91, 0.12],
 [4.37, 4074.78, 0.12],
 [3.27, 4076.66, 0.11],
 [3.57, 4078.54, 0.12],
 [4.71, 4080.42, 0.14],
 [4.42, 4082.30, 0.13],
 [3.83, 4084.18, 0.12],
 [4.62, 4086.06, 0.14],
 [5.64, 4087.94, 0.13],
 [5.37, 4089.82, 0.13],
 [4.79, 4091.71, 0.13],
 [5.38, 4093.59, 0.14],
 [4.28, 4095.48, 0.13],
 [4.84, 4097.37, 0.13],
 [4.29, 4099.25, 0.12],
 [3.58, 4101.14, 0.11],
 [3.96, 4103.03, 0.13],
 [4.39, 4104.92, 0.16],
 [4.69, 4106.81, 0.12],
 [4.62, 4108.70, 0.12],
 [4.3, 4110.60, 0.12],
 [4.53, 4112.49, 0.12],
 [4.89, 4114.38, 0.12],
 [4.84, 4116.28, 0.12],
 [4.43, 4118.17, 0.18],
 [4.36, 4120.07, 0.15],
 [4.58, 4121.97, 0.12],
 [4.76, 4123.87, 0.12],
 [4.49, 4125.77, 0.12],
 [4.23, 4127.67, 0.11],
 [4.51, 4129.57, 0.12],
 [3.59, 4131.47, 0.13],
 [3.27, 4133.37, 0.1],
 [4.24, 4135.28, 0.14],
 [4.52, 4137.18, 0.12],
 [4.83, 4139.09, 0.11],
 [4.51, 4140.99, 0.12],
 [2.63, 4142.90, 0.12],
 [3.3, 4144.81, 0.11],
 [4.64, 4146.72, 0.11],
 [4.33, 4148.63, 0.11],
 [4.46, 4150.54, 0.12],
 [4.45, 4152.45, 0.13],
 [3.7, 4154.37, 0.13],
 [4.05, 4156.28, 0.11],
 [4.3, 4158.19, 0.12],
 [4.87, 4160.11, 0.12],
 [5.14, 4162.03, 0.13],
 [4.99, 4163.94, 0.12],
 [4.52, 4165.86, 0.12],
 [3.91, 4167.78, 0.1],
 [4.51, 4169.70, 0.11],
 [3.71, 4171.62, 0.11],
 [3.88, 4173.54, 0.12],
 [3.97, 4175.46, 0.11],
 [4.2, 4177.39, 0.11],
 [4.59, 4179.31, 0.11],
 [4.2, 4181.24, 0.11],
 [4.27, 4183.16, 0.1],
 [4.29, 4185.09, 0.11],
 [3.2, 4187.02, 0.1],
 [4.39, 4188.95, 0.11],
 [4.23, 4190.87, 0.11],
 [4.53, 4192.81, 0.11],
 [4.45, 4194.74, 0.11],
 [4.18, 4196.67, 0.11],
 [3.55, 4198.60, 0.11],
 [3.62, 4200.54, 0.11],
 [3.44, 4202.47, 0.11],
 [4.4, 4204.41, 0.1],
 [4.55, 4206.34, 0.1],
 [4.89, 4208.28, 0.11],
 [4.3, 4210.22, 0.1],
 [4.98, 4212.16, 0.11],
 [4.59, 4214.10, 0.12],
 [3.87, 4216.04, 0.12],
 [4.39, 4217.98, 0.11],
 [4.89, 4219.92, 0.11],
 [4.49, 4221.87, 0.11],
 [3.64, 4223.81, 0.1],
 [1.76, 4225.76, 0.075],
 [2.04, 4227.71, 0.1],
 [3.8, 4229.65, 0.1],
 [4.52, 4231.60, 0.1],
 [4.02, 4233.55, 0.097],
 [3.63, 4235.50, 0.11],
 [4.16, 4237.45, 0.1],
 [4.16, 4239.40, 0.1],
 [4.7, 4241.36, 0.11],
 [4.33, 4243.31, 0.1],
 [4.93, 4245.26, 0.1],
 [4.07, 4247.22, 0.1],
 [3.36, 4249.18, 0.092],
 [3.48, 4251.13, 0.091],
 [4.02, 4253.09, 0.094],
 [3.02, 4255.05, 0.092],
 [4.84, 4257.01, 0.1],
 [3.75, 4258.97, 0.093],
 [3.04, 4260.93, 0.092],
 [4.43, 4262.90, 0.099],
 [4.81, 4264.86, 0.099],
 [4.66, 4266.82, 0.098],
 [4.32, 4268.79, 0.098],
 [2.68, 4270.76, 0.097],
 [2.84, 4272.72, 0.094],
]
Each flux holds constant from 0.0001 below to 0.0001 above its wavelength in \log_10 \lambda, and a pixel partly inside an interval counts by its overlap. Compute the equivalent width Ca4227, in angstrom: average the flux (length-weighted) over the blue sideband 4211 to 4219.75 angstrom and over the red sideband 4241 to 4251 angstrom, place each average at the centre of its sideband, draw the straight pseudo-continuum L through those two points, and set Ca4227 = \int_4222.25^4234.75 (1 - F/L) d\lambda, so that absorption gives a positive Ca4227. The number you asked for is 2.9 angstrom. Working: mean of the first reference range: 4.5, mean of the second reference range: 4.19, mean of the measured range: 3.36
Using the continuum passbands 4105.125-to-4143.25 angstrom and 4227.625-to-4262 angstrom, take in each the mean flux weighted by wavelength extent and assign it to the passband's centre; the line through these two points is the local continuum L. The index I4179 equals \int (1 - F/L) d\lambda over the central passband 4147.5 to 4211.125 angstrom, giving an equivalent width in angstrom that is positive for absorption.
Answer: -1.2 angstrom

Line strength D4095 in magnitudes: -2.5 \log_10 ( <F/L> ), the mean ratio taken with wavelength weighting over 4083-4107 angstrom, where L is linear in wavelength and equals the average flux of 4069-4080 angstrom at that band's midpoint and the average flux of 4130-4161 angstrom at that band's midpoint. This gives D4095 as -0.21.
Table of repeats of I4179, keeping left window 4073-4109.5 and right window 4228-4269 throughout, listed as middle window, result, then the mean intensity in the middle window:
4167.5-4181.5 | 0.4 angstrom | 4.13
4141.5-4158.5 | 1.2 angstrom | 3.99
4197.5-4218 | -0.4 angstrom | 4.23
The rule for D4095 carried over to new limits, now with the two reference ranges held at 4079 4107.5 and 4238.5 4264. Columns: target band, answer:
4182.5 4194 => 0.02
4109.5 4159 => 0.04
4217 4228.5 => 0.16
